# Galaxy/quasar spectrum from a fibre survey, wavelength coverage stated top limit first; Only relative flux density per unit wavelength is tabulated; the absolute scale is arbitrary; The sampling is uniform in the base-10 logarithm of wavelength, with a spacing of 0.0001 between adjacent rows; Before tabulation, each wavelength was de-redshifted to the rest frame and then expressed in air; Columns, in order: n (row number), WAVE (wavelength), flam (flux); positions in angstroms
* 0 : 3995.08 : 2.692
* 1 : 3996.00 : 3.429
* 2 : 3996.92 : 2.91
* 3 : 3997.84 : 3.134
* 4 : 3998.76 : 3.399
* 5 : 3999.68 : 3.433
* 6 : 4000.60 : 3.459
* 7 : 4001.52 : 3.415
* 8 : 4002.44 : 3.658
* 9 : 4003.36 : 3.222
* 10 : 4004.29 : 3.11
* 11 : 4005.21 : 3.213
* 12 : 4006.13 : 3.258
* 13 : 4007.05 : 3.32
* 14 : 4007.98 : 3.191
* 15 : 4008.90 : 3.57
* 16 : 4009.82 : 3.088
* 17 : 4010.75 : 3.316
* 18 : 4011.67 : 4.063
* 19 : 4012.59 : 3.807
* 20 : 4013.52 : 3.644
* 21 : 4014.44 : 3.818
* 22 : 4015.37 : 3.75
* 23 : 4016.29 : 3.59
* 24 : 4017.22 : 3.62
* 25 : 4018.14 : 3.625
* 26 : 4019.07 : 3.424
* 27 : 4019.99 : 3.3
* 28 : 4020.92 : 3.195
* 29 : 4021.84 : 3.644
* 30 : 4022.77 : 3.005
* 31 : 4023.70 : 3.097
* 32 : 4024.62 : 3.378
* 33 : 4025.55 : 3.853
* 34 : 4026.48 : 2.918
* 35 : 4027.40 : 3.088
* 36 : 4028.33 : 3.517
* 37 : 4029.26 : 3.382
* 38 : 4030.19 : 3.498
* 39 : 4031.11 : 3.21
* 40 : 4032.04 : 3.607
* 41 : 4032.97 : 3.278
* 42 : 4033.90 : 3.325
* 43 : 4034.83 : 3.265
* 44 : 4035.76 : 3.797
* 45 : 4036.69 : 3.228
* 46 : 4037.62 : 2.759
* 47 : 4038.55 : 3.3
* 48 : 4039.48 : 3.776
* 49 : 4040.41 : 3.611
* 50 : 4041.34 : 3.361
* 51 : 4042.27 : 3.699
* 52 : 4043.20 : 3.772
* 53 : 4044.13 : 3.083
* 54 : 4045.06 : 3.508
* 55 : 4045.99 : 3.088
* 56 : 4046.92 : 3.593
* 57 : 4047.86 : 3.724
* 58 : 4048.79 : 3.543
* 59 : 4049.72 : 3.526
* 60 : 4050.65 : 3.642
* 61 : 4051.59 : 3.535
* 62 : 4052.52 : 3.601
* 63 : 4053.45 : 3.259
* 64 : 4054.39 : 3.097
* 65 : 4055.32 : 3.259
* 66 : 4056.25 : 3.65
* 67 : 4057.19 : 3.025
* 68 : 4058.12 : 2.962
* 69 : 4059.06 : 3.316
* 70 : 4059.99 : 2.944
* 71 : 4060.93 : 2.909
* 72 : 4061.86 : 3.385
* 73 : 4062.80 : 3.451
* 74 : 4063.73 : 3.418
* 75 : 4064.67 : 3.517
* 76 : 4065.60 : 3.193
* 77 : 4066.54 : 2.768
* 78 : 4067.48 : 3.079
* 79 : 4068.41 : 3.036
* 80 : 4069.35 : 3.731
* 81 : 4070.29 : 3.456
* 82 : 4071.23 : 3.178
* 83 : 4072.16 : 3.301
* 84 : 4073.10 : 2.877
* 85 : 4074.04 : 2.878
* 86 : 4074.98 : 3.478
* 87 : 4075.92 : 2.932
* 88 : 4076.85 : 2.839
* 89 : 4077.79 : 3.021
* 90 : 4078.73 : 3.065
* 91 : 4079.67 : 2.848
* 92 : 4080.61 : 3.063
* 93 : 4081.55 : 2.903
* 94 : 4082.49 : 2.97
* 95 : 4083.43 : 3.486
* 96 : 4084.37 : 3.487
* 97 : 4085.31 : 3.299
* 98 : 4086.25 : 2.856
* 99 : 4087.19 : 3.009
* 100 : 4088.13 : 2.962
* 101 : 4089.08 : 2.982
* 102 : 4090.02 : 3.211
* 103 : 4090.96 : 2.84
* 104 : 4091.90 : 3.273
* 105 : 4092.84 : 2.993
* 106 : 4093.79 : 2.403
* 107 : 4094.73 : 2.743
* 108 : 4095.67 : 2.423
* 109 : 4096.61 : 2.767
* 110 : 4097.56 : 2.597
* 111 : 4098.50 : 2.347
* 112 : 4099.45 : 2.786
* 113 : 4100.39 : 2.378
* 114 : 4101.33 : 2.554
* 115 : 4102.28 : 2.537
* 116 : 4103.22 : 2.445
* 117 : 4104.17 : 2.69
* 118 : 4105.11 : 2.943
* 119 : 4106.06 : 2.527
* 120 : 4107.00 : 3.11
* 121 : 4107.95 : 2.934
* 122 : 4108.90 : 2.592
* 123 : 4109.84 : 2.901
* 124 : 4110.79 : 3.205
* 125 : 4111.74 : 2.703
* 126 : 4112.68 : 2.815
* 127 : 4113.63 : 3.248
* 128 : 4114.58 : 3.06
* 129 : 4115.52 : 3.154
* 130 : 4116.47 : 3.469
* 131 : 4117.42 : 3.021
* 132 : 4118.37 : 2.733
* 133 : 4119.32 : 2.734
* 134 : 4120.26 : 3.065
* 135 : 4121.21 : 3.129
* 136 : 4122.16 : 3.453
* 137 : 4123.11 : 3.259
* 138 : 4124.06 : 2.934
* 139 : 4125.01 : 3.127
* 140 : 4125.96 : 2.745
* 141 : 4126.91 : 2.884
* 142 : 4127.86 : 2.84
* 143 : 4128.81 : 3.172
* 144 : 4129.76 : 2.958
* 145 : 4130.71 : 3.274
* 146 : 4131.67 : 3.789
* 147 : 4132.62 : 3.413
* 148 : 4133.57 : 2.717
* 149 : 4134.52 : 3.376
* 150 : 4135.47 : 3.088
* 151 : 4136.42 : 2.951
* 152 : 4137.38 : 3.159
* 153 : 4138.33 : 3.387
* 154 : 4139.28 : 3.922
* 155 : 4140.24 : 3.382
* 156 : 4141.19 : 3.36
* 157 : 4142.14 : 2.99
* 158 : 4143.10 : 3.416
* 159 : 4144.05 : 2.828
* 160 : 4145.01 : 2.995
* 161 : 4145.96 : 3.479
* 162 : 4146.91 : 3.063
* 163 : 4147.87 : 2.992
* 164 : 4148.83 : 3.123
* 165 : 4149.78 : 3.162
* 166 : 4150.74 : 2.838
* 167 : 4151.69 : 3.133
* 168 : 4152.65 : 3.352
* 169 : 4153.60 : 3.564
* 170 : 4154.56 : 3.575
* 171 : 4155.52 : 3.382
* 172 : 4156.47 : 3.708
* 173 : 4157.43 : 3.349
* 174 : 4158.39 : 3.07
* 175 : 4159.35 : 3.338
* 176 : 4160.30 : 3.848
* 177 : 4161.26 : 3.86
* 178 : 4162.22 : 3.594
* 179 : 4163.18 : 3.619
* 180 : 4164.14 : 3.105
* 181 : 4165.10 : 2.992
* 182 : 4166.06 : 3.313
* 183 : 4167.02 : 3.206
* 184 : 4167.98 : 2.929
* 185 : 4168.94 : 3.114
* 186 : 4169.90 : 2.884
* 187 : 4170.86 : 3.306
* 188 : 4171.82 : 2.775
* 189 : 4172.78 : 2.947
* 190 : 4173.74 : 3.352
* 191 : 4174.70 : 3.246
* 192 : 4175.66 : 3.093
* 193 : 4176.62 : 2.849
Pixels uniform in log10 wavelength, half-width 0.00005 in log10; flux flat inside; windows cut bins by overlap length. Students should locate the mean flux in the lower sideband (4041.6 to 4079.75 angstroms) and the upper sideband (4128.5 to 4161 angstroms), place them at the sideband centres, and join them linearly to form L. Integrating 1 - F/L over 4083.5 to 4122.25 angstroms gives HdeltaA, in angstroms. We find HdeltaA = 4.6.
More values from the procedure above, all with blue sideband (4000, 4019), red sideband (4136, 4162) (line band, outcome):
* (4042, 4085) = 1.97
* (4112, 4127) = 1.32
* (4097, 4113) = 3.11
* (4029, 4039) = 0.36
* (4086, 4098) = 1.88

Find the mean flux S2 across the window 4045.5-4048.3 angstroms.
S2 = 3.46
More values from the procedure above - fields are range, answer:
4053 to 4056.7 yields 3.32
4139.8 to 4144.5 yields 3.2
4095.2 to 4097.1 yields 2.59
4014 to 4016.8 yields 3.71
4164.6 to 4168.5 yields 3.11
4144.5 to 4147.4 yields 3.17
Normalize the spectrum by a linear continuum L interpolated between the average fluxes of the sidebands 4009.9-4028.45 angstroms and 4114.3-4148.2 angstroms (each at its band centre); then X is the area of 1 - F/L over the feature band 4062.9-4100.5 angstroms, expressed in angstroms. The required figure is 3.1 angstroms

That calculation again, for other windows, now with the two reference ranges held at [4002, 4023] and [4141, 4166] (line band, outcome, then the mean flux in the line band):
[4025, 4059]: 0.3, 3.4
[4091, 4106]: 3.1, 2.66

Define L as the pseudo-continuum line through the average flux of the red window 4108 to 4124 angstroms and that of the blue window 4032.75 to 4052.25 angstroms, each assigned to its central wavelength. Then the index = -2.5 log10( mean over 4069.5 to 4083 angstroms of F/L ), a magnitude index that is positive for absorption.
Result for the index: 0.06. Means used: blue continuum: 3.45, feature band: 3.07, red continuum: 3.03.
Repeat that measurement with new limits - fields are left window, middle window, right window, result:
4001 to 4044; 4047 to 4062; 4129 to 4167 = 0.02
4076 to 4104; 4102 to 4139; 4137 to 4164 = 0.03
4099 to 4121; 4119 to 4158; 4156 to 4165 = 0.00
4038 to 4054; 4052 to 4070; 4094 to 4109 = 0.01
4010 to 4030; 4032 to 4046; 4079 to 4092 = -0.02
